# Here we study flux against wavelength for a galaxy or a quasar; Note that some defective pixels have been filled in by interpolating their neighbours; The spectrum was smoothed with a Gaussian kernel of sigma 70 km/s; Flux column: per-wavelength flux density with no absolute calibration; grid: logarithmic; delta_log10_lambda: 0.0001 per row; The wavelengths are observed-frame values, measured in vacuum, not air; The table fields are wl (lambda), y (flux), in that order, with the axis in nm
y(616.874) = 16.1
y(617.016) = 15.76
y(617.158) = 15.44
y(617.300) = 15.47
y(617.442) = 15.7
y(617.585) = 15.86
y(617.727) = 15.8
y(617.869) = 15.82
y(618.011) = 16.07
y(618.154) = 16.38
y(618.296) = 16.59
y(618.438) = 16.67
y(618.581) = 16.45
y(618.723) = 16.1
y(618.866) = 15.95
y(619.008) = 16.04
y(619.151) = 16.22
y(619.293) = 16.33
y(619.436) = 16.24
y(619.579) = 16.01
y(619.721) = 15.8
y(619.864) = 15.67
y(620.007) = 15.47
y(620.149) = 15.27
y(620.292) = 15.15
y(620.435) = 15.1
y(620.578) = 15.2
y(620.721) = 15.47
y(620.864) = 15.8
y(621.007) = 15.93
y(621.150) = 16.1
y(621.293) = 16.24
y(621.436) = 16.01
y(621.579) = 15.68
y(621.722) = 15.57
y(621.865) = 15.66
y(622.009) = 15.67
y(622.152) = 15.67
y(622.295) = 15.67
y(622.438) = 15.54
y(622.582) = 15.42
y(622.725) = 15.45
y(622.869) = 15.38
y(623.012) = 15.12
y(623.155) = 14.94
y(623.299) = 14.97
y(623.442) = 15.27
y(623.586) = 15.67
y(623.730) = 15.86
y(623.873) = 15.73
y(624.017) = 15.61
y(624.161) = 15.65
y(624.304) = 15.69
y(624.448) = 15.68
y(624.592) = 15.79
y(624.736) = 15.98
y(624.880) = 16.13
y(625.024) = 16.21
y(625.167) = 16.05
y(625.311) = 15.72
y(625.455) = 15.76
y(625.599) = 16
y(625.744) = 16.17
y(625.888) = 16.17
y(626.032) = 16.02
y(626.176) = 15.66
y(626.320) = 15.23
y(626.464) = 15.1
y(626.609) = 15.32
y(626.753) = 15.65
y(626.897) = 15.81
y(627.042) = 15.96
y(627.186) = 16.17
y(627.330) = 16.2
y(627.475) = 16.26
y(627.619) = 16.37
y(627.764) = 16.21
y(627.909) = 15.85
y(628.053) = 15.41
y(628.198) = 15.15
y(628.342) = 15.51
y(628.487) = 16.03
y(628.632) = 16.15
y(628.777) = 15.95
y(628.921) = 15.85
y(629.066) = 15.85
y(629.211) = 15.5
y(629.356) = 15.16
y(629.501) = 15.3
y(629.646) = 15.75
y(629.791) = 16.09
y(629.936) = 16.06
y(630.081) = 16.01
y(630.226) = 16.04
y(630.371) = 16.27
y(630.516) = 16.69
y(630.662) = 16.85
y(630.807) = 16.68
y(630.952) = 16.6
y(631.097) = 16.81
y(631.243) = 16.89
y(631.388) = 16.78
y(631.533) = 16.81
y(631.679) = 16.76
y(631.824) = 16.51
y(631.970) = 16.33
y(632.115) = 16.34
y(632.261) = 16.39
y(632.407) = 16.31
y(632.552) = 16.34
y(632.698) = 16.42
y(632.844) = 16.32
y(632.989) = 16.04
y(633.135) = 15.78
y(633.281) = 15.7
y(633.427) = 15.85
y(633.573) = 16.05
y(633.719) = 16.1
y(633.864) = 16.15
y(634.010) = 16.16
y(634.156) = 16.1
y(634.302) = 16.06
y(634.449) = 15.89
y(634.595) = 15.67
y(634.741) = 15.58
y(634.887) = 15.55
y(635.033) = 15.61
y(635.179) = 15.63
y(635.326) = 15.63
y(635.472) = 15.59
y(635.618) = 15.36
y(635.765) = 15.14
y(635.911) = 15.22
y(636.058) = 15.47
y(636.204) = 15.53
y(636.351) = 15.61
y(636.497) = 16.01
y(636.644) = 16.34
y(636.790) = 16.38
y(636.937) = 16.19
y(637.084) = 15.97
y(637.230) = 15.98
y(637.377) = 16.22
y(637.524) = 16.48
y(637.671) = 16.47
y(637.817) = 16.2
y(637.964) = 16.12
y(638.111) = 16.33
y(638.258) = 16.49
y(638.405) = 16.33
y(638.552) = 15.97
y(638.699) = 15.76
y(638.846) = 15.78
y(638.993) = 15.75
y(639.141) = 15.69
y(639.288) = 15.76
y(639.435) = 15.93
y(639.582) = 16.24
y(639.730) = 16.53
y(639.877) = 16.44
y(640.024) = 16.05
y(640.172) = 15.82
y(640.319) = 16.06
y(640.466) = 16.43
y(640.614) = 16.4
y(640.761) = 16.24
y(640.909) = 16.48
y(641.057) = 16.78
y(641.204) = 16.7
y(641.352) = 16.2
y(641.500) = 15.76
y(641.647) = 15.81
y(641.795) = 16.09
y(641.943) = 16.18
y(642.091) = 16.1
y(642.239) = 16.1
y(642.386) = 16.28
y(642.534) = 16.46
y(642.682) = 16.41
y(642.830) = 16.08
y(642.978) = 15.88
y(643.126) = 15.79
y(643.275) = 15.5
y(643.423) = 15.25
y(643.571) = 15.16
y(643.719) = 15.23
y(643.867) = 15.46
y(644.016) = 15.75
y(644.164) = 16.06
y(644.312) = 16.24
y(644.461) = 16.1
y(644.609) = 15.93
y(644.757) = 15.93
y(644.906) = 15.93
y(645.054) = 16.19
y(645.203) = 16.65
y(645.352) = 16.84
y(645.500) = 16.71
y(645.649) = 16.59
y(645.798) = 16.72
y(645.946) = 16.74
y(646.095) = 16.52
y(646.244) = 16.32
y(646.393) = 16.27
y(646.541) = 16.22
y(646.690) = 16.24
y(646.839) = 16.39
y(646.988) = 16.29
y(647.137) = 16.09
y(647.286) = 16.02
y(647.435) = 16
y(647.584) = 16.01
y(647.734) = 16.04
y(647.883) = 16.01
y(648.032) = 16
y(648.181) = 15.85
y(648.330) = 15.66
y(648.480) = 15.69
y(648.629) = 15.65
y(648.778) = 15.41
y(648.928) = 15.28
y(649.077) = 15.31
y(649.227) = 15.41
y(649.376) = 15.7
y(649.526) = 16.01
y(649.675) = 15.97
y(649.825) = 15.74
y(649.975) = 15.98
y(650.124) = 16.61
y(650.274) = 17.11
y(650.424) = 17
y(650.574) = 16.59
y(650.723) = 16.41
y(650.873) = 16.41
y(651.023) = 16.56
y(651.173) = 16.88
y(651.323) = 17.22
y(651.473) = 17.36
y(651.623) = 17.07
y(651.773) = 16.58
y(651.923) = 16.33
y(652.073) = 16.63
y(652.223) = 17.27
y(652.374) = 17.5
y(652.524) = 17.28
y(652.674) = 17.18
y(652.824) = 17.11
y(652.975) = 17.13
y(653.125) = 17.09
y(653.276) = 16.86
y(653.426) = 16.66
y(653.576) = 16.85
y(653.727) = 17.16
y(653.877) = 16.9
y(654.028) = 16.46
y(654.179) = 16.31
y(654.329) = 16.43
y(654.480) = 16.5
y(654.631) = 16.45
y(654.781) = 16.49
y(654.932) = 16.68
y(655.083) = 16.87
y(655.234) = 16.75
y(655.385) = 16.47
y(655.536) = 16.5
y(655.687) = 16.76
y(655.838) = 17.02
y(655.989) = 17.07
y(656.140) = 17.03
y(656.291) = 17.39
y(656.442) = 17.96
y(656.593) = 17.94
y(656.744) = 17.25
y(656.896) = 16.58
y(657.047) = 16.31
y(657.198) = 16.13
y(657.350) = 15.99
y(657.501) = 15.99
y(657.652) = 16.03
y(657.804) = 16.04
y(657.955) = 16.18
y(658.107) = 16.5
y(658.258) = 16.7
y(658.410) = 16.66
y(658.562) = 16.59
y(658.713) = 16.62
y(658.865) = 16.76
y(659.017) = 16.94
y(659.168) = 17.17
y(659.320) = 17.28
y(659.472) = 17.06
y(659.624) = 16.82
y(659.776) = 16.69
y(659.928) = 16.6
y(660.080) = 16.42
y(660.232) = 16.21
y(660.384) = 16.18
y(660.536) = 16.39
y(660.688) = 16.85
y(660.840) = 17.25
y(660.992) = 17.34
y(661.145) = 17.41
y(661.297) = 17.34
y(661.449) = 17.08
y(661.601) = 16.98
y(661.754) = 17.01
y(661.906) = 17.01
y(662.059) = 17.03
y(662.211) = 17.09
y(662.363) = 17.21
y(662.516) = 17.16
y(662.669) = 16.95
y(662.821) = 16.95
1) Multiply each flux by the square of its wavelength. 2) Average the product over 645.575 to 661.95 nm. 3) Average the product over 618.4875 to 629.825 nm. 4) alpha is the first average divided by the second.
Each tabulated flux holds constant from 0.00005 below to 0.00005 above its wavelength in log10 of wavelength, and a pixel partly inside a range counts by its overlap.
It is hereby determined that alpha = 1.16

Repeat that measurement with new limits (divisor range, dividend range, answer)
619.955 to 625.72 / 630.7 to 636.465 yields 1.06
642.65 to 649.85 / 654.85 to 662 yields 1.09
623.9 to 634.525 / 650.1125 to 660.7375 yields 1.13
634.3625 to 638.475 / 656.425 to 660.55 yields 1.12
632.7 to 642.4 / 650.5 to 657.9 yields 1.10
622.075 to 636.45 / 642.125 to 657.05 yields 1.10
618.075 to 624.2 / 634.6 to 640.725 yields 1.07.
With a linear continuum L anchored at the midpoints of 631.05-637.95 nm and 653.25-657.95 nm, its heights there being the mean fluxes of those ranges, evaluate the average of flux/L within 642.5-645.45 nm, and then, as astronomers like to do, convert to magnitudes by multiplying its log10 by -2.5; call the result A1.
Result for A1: 0.03 mag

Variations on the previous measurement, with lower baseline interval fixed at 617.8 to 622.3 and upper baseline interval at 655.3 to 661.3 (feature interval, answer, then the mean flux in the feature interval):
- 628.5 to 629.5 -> 0.024 mag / 15.7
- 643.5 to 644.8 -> 0.045 mag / 15.8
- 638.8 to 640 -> 0.020 mag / 16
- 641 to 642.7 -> 0.009 mag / 16.2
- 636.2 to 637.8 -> 0.008 mag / 16.1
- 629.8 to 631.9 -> -0.028 mag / 16.5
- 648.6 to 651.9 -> 0.018 mag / 16.3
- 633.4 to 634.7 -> 0.013 mag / 16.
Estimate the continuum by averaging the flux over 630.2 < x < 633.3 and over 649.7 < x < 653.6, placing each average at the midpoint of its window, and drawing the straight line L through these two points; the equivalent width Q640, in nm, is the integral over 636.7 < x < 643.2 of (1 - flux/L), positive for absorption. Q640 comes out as 0.17 nm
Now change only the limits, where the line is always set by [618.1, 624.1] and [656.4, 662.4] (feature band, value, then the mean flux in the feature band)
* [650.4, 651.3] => -0.006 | 16.7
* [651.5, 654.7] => -0.047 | 16.9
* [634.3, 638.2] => 0.070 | 15.9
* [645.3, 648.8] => 0.055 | 16.2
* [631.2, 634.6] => -0.039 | 16.2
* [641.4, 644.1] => 0.078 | 15.9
